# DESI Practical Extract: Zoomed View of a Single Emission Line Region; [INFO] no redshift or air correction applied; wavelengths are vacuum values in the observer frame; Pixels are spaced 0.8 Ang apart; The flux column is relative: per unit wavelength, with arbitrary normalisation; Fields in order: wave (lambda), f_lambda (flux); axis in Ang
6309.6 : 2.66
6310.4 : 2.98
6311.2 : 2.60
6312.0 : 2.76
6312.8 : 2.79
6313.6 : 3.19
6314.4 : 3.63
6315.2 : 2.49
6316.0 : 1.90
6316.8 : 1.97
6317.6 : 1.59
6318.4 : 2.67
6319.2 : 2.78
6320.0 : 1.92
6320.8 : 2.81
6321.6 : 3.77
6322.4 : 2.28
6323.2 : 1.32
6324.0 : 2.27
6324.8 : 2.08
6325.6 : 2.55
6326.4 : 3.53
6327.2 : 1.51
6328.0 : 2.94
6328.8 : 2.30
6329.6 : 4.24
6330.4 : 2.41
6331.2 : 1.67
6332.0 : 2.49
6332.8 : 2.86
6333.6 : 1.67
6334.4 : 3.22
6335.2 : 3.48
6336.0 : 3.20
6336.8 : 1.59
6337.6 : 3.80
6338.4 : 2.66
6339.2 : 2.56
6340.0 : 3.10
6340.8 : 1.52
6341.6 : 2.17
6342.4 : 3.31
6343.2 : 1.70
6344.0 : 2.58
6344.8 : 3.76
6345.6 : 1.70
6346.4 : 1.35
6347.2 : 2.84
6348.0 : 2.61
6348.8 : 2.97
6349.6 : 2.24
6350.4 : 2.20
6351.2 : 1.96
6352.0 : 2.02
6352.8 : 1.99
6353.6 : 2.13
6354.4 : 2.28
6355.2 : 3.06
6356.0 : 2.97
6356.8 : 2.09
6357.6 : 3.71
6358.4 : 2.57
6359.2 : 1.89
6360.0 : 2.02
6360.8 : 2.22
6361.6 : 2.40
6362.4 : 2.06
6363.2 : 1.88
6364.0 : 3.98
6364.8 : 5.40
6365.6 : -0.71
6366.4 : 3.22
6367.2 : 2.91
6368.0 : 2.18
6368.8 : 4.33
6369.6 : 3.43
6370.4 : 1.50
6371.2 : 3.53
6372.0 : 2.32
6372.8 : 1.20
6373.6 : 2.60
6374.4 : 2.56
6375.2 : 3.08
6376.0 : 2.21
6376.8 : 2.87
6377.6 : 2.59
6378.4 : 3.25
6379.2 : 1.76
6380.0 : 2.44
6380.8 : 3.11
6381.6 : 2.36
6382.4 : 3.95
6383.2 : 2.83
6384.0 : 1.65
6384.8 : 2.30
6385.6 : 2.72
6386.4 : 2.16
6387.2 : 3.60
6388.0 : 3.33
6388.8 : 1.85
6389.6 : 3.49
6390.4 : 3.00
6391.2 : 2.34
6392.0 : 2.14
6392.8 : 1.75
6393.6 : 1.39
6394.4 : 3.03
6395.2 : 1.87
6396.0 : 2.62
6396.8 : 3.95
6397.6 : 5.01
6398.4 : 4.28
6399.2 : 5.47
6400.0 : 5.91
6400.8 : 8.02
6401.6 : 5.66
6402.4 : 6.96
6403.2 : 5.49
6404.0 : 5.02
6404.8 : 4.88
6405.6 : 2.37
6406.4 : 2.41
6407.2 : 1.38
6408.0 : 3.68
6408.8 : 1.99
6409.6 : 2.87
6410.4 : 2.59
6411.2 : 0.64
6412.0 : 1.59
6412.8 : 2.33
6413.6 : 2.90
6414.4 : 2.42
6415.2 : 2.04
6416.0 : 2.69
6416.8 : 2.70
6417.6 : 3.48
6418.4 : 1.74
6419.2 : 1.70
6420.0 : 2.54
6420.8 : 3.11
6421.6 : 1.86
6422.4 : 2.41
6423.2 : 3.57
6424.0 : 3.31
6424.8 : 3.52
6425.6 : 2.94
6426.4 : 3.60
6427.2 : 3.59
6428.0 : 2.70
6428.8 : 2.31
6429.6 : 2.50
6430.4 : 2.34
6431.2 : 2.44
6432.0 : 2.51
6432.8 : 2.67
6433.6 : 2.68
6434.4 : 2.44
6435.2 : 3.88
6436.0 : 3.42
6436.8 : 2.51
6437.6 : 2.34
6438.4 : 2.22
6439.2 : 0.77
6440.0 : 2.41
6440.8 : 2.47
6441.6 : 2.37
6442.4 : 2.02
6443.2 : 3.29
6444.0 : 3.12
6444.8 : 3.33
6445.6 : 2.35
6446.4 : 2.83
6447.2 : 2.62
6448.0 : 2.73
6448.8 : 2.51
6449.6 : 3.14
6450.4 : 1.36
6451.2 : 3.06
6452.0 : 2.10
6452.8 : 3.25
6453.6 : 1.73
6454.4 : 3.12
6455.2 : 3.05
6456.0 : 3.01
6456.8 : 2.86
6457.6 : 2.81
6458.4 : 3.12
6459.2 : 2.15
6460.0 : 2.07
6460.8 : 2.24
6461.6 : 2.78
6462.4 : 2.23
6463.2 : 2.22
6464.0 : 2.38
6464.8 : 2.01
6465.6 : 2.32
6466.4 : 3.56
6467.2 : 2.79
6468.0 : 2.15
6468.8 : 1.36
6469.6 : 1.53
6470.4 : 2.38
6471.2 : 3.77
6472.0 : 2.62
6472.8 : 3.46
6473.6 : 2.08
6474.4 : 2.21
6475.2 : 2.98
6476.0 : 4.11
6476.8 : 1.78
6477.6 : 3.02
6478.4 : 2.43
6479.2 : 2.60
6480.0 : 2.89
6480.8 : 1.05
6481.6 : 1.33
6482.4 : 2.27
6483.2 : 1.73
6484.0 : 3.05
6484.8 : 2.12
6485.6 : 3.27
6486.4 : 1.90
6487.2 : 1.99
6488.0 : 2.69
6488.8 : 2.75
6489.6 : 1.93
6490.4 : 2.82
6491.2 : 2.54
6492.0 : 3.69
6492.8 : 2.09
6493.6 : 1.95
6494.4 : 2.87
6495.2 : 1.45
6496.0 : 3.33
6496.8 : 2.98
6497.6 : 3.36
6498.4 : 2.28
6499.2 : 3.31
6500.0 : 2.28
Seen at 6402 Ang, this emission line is Hbeta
